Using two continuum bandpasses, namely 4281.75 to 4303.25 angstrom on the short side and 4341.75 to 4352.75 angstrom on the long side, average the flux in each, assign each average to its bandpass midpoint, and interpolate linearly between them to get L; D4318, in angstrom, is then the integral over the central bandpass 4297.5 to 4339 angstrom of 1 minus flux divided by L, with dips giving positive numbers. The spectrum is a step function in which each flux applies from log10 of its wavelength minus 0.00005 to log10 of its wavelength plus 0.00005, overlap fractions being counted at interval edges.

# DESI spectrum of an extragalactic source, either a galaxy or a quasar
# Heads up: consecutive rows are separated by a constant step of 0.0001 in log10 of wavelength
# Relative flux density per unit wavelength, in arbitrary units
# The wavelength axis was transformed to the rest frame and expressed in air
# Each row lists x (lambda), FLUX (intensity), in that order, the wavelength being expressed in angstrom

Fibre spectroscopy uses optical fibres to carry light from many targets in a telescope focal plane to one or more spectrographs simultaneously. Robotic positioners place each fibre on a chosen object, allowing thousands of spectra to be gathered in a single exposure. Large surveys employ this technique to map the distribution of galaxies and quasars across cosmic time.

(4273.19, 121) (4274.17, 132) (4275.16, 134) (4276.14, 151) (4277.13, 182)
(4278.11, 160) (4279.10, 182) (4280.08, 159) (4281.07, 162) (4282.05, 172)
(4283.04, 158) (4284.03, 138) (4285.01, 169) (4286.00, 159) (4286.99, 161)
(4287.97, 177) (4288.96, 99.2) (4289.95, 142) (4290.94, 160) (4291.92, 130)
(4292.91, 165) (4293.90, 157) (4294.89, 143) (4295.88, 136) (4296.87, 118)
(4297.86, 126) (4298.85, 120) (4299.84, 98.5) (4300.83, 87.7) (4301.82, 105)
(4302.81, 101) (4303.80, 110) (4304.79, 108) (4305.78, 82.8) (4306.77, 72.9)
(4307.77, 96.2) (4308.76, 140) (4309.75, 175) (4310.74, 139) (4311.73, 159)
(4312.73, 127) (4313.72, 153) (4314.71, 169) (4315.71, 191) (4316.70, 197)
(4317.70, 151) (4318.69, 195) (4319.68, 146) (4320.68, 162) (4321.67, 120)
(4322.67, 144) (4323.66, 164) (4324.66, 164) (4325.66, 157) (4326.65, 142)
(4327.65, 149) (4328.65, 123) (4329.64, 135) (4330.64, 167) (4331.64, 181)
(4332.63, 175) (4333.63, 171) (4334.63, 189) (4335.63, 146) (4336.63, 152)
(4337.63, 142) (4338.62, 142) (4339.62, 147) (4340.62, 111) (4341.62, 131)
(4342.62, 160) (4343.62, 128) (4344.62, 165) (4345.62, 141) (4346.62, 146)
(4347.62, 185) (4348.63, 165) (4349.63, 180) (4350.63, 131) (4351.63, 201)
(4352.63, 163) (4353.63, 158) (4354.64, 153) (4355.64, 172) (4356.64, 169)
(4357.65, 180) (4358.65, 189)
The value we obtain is 1.6 angstrom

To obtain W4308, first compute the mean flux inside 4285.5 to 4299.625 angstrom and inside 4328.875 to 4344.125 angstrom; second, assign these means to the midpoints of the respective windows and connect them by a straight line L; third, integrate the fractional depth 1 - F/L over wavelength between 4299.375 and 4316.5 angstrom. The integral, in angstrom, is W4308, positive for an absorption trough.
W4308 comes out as 2.3 angstrom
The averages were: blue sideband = 141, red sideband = 151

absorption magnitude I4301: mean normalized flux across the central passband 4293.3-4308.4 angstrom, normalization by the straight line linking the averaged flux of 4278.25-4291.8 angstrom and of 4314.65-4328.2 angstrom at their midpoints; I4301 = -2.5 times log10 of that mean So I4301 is 0.379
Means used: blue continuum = 156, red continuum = 160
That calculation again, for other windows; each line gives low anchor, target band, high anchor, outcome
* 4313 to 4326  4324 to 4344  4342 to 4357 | 0.074 mag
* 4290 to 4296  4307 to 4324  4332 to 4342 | -0.022 mag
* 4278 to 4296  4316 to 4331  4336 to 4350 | -0.026 mag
